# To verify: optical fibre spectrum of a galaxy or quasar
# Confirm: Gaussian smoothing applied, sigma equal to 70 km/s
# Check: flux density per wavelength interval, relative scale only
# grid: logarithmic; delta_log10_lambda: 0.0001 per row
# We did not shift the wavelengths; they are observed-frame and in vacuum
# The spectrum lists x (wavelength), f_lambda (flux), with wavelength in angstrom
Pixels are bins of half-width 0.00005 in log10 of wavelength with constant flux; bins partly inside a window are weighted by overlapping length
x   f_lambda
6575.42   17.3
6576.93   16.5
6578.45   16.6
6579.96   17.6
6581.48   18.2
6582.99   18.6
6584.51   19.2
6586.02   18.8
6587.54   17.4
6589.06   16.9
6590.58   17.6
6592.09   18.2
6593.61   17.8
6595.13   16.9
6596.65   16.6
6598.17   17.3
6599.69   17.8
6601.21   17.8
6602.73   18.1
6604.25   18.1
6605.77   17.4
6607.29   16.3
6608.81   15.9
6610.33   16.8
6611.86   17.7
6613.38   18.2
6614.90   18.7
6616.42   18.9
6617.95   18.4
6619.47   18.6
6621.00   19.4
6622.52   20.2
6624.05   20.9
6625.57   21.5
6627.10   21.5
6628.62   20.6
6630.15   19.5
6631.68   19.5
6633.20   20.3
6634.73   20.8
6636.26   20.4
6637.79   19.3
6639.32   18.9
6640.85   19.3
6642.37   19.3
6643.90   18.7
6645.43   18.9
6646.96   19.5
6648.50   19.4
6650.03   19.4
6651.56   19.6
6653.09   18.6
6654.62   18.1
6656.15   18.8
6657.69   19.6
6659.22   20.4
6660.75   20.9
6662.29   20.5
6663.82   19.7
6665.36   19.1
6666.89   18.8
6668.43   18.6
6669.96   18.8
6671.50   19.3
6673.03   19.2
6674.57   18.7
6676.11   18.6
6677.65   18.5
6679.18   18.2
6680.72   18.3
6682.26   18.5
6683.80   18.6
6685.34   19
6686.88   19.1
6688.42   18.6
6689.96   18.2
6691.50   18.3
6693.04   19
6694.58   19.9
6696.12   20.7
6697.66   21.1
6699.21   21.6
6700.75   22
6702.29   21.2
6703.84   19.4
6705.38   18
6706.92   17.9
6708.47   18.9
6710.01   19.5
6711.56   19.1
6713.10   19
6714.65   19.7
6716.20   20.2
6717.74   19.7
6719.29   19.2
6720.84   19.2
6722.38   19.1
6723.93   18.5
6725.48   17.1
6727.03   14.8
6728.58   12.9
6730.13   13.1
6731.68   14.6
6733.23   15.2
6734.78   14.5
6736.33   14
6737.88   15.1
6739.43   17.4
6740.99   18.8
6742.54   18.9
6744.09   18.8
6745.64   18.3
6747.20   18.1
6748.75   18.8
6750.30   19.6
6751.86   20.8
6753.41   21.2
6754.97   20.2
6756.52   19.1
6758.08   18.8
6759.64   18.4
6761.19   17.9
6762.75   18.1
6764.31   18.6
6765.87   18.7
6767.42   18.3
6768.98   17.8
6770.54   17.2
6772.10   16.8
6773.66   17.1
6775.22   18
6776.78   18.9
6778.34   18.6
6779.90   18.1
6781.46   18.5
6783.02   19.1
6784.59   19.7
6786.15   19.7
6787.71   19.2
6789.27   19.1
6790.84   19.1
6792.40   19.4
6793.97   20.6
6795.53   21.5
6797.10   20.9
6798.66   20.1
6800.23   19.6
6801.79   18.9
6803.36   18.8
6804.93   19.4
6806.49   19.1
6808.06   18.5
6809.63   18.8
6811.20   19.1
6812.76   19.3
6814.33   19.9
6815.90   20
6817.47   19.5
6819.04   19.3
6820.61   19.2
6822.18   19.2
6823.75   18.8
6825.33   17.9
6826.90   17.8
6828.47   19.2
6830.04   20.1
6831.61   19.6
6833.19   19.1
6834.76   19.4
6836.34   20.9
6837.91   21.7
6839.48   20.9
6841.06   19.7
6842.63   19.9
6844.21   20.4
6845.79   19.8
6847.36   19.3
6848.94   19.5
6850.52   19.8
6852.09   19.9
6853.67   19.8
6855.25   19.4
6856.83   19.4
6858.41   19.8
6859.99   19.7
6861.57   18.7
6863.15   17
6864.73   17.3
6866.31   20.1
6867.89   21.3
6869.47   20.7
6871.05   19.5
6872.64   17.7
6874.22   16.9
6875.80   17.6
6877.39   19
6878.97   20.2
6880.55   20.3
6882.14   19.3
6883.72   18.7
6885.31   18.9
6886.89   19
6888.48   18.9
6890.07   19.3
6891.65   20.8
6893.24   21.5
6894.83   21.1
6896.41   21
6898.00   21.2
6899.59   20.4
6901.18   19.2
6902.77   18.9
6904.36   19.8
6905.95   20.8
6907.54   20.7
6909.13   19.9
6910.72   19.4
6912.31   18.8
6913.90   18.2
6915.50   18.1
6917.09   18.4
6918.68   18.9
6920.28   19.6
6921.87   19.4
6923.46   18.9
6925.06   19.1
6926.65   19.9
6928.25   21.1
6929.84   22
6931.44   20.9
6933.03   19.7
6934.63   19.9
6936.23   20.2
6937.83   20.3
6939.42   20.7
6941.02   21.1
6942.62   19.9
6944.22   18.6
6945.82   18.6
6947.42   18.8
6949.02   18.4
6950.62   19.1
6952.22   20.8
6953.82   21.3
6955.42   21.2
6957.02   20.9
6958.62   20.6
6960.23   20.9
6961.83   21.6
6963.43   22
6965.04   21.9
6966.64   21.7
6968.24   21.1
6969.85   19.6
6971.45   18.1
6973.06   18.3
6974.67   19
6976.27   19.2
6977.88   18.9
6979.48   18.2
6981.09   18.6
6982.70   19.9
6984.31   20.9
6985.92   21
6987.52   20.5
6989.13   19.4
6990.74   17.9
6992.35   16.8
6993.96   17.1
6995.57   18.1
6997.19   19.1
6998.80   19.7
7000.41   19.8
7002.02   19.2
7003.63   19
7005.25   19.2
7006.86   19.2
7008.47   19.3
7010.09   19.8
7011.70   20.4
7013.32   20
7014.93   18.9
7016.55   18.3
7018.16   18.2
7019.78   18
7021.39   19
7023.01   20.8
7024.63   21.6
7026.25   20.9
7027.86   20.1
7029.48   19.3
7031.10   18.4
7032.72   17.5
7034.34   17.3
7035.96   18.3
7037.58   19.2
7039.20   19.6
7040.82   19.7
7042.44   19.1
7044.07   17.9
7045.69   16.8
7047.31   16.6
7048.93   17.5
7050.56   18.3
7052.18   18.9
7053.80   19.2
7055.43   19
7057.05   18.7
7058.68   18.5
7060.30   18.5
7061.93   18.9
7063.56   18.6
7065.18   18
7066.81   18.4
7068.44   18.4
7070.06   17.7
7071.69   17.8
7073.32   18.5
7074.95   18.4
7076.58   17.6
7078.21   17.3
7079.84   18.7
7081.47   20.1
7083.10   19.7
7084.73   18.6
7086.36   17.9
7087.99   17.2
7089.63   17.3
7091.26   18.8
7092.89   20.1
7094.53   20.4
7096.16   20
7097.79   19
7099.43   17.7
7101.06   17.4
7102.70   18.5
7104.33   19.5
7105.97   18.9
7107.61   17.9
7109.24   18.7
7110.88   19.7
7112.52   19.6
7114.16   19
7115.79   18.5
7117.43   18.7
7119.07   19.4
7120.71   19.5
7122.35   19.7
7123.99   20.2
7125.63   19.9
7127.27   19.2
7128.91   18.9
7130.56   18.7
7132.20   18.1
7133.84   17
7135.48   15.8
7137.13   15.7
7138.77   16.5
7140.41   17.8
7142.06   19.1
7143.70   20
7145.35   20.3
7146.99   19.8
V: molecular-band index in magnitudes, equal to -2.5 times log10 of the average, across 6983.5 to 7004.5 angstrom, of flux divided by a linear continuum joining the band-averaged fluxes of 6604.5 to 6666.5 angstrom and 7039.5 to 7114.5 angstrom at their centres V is -0.03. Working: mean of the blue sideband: 19.2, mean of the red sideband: 18.5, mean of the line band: 19.1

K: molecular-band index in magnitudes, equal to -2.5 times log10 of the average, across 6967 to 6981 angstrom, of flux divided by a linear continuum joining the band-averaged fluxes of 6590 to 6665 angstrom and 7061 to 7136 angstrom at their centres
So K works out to -0.022 mag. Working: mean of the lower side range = 18.9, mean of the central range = 19.1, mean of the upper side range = 18.7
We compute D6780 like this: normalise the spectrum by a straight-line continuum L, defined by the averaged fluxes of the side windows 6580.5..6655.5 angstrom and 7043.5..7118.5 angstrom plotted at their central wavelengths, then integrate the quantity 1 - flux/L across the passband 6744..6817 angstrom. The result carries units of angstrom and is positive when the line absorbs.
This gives -1.60 angstrom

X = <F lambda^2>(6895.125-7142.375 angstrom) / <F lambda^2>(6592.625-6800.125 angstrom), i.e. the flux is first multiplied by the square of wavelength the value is 1.12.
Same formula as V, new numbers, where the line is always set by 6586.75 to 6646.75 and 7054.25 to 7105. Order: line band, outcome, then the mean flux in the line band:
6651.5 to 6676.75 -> -0.04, 19.2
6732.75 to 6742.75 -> 0.15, 16.2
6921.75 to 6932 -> -0.09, 20.2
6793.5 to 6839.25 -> -0.05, 19.5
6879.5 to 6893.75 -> -0.06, 19.6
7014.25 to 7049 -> -0.01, 18.8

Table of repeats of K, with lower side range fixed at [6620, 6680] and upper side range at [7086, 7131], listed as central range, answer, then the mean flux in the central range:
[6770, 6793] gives 0.044 mag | 18.6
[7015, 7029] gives -0.029 mag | 19.6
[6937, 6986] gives -0.050 mag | 20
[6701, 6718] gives 0.002 mag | 19.4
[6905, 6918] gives -0.006 mag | 19.3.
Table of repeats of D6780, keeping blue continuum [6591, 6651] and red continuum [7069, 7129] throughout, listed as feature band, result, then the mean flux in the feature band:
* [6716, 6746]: 3.0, 16.9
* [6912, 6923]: 0.0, 18.8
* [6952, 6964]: -1.5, 21.2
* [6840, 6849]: -0.5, 19.8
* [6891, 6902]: -1.1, 20.7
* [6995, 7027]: -1.1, 19.4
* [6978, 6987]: -0.4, 19.7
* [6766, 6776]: 0.6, 17.6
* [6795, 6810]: -0.6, 19.5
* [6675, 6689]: 0.1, 18.6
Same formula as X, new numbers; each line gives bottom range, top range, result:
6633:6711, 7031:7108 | 1.07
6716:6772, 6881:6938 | 1.17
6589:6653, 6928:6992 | 1.18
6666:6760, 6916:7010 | 1.15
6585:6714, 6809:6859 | 1.09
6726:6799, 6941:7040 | 1.15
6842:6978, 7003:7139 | 0.99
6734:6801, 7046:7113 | 1.09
